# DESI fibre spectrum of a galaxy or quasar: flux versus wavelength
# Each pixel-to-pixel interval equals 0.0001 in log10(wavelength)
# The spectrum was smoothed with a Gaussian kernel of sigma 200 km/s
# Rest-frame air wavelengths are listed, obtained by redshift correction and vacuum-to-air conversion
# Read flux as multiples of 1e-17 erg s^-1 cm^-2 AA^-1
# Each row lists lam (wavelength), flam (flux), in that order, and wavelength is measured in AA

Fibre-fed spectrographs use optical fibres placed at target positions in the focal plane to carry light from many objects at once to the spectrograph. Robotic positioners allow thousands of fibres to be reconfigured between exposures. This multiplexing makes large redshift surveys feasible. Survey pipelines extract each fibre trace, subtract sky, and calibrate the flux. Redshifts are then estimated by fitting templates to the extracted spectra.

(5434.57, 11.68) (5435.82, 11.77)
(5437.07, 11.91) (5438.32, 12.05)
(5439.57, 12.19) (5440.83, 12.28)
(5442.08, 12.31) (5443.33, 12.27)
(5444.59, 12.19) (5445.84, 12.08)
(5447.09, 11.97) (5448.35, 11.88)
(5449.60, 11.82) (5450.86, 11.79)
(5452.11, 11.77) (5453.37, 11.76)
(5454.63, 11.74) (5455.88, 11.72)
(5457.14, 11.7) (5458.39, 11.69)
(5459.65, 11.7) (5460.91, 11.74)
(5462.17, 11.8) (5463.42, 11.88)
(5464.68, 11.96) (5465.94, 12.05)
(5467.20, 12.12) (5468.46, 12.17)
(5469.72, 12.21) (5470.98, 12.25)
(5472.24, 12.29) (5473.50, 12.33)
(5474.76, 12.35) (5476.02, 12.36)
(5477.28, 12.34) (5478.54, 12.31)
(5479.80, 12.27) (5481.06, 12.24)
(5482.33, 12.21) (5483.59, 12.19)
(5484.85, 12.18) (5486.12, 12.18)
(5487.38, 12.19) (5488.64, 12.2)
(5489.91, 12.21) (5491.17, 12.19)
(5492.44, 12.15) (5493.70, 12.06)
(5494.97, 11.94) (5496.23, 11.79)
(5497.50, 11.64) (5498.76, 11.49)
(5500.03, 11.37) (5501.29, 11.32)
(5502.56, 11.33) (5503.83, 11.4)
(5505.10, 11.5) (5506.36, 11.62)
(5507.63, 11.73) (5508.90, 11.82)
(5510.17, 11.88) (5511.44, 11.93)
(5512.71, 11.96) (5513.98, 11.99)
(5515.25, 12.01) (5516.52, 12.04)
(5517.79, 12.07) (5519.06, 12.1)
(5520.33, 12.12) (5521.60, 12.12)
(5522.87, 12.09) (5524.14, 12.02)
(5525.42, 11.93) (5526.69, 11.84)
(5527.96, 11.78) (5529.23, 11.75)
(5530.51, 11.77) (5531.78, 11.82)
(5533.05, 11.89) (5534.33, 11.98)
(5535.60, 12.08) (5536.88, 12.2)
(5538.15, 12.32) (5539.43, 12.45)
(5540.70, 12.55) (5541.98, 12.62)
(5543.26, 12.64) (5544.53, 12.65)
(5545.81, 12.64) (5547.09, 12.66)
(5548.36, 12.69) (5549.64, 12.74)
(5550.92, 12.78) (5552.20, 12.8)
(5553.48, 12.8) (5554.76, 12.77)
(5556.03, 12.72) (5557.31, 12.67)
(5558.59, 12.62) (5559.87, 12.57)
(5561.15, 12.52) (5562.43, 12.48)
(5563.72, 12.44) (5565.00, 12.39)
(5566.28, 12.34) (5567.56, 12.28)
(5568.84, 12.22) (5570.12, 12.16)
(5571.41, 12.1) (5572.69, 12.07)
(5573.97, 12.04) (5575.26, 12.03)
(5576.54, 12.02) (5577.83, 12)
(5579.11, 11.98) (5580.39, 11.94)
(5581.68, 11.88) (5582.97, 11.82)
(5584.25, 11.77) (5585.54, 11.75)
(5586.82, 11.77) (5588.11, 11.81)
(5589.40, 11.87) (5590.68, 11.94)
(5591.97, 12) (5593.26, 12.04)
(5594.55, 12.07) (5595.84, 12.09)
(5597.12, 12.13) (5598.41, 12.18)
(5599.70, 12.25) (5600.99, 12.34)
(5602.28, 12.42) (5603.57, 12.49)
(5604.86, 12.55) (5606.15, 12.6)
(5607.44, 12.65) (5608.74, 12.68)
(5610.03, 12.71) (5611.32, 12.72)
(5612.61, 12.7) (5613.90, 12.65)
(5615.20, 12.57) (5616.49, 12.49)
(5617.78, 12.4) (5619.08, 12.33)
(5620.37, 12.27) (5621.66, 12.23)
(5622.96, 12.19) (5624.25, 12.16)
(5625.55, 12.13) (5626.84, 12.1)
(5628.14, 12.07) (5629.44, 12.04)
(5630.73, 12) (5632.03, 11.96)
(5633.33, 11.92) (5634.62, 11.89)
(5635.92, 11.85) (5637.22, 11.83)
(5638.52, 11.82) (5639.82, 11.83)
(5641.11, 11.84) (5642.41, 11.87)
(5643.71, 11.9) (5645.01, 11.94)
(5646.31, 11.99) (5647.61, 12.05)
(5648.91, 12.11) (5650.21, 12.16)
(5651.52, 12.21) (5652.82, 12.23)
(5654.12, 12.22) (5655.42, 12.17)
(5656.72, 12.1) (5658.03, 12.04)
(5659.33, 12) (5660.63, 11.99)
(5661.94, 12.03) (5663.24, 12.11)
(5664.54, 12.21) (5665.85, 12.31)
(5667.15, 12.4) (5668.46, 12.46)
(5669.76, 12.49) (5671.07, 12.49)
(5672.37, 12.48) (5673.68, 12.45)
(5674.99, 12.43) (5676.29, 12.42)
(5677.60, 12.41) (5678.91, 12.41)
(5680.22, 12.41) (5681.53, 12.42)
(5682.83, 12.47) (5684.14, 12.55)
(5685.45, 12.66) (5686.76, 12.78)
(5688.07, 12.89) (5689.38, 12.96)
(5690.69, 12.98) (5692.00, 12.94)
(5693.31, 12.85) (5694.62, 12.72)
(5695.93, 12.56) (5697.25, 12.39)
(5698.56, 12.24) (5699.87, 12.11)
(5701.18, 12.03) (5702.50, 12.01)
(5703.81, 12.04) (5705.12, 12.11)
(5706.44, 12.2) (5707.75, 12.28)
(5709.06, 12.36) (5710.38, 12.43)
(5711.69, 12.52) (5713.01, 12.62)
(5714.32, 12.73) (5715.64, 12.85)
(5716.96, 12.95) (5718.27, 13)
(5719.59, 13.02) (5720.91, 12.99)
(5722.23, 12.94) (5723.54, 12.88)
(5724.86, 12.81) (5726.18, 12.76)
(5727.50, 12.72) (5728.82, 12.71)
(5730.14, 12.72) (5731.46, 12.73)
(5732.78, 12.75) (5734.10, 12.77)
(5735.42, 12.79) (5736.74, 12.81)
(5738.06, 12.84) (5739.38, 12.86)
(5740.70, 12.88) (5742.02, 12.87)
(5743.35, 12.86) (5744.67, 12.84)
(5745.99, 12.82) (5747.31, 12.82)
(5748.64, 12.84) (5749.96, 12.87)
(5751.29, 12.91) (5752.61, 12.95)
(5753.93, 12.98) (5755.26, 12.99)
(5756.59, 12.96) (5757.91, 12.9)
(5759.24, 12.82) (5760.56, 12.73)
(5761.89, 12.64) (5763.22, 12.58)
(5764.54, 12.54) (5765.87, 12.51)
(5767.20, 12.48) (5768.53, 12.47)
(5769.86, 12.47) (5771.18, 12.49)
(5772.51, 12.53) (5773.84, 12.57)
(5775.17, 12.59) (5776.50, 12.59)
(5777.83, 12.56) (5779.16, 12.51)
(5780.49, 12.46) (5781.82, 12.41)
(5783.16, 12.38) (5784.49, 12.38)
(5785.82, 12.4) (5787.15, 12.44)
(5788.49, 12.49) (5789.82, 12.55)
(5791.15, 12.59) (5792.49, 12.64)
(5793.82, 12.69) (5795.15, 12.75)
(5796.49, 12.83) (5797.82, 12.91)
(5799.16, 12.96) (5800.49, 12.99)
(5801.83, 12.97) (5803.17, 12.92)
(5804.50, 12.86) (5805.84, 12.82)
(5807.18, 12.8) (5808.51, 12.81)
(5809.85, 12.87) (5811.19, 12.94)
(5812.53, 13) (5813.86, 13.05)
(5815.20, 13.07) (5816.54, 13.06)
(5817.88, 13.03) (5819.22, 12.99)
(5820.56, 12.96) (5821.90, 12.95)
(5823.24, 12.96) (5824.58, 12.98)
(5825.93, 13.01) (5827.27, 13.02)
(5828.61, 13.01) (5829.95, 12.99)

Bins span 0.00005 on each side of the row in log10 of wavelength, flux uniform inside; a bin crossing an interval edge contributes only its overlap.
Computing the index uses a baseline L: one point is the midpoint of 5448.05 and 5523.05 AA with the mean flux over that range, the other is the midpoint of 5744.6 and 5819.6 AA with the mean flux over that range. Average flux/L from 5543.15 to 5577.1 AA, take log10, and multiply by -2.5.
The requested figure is -0.03 mag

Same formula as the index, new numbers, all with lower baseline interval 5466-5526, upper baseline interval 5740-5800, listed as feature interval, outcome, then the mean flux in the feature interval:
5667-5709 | 0.00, 12.5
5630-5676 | 0.02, 12.1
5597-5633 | -0.01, 12.4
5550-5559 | -0.05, 12.7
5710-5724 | -0.02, 12.8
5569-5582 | 0.02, 12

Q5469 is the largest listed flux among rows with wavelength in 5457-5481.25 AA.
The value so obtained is 12.36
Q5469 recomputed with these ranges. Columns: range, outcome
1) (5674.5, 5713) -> 12.98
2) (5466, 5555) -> 12.8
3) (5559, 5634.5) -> 12.72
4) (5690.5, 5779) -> 13.02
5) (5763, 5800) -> 12.96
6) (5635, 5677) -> 12.49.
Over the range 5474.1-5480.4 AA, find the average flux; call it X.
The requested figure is 12.3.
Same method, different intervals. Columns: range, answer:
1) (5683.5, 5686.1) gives 12.6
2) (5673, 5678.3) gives 12.4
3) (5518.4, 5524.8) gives 12.1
